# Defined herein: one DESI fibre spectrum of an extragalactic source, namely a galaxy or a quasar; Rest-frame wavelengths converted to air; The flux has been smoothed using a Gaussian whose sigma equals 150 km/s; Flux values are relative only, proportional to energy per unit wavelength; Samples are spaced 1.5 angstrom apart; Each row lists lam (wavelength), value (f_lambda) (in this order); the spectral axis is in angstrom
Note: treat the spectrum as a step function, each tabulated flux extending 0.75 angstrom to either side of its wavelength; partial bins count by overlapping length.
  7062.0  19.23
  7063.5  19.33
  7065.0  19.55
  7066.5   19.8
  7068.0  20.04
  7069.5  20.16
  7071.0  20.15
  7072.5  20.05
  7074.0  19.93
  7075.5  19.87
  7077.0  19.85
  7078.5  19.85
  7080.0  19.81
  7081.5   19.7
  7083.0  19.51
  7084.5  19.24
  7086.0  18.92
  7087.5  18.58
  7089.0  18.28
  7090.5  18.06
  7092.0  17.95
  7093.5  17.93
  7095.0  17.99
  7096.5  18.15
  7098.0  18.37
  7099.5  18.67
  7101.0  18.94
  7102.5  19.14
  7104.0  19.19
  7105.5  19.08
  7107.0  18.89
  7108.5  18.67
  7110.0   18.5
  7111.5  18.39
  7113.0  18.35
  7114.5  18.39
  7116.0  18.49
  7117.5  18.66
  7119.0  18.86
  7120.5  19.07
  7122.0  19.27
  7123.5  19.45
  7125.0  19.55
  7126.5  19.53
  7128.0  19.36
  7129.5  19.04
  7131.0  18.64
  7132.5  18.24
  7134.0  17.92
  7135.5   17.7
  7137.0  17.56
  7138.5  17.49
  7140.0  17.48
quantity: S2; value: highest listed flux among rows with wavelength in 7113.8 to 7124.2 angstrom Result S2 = 19.45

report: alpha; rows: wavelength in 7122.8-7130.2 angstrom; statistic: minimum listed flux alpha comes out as 19.04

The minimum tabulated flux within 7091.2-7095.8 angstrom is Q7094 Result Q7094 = 17.93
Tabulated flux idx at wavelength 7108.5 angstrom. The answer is 18.67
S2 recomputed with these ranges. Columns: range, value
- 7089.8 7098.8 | 18.37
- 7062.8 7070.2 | 20.16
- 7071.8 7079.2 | 20.05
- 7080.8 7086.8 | 19.7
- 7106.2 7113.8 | 18.89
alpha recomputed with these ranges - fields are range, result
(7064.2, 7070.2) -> 19.55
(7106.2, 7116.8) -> 18.35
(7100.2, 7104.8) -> 18.94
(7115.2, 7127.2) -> 18.49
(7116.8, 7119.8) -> 18.66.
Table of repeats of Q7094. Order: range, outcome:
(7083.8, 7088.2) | 18.58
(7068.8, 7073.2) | 20.05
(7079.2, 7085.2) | 19.24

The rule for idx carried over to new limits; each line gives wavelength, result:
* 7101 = 18.94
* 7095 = 17.99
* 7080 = 19.81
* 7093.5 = 17.93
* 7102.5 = 19.14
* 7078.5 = 19.85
